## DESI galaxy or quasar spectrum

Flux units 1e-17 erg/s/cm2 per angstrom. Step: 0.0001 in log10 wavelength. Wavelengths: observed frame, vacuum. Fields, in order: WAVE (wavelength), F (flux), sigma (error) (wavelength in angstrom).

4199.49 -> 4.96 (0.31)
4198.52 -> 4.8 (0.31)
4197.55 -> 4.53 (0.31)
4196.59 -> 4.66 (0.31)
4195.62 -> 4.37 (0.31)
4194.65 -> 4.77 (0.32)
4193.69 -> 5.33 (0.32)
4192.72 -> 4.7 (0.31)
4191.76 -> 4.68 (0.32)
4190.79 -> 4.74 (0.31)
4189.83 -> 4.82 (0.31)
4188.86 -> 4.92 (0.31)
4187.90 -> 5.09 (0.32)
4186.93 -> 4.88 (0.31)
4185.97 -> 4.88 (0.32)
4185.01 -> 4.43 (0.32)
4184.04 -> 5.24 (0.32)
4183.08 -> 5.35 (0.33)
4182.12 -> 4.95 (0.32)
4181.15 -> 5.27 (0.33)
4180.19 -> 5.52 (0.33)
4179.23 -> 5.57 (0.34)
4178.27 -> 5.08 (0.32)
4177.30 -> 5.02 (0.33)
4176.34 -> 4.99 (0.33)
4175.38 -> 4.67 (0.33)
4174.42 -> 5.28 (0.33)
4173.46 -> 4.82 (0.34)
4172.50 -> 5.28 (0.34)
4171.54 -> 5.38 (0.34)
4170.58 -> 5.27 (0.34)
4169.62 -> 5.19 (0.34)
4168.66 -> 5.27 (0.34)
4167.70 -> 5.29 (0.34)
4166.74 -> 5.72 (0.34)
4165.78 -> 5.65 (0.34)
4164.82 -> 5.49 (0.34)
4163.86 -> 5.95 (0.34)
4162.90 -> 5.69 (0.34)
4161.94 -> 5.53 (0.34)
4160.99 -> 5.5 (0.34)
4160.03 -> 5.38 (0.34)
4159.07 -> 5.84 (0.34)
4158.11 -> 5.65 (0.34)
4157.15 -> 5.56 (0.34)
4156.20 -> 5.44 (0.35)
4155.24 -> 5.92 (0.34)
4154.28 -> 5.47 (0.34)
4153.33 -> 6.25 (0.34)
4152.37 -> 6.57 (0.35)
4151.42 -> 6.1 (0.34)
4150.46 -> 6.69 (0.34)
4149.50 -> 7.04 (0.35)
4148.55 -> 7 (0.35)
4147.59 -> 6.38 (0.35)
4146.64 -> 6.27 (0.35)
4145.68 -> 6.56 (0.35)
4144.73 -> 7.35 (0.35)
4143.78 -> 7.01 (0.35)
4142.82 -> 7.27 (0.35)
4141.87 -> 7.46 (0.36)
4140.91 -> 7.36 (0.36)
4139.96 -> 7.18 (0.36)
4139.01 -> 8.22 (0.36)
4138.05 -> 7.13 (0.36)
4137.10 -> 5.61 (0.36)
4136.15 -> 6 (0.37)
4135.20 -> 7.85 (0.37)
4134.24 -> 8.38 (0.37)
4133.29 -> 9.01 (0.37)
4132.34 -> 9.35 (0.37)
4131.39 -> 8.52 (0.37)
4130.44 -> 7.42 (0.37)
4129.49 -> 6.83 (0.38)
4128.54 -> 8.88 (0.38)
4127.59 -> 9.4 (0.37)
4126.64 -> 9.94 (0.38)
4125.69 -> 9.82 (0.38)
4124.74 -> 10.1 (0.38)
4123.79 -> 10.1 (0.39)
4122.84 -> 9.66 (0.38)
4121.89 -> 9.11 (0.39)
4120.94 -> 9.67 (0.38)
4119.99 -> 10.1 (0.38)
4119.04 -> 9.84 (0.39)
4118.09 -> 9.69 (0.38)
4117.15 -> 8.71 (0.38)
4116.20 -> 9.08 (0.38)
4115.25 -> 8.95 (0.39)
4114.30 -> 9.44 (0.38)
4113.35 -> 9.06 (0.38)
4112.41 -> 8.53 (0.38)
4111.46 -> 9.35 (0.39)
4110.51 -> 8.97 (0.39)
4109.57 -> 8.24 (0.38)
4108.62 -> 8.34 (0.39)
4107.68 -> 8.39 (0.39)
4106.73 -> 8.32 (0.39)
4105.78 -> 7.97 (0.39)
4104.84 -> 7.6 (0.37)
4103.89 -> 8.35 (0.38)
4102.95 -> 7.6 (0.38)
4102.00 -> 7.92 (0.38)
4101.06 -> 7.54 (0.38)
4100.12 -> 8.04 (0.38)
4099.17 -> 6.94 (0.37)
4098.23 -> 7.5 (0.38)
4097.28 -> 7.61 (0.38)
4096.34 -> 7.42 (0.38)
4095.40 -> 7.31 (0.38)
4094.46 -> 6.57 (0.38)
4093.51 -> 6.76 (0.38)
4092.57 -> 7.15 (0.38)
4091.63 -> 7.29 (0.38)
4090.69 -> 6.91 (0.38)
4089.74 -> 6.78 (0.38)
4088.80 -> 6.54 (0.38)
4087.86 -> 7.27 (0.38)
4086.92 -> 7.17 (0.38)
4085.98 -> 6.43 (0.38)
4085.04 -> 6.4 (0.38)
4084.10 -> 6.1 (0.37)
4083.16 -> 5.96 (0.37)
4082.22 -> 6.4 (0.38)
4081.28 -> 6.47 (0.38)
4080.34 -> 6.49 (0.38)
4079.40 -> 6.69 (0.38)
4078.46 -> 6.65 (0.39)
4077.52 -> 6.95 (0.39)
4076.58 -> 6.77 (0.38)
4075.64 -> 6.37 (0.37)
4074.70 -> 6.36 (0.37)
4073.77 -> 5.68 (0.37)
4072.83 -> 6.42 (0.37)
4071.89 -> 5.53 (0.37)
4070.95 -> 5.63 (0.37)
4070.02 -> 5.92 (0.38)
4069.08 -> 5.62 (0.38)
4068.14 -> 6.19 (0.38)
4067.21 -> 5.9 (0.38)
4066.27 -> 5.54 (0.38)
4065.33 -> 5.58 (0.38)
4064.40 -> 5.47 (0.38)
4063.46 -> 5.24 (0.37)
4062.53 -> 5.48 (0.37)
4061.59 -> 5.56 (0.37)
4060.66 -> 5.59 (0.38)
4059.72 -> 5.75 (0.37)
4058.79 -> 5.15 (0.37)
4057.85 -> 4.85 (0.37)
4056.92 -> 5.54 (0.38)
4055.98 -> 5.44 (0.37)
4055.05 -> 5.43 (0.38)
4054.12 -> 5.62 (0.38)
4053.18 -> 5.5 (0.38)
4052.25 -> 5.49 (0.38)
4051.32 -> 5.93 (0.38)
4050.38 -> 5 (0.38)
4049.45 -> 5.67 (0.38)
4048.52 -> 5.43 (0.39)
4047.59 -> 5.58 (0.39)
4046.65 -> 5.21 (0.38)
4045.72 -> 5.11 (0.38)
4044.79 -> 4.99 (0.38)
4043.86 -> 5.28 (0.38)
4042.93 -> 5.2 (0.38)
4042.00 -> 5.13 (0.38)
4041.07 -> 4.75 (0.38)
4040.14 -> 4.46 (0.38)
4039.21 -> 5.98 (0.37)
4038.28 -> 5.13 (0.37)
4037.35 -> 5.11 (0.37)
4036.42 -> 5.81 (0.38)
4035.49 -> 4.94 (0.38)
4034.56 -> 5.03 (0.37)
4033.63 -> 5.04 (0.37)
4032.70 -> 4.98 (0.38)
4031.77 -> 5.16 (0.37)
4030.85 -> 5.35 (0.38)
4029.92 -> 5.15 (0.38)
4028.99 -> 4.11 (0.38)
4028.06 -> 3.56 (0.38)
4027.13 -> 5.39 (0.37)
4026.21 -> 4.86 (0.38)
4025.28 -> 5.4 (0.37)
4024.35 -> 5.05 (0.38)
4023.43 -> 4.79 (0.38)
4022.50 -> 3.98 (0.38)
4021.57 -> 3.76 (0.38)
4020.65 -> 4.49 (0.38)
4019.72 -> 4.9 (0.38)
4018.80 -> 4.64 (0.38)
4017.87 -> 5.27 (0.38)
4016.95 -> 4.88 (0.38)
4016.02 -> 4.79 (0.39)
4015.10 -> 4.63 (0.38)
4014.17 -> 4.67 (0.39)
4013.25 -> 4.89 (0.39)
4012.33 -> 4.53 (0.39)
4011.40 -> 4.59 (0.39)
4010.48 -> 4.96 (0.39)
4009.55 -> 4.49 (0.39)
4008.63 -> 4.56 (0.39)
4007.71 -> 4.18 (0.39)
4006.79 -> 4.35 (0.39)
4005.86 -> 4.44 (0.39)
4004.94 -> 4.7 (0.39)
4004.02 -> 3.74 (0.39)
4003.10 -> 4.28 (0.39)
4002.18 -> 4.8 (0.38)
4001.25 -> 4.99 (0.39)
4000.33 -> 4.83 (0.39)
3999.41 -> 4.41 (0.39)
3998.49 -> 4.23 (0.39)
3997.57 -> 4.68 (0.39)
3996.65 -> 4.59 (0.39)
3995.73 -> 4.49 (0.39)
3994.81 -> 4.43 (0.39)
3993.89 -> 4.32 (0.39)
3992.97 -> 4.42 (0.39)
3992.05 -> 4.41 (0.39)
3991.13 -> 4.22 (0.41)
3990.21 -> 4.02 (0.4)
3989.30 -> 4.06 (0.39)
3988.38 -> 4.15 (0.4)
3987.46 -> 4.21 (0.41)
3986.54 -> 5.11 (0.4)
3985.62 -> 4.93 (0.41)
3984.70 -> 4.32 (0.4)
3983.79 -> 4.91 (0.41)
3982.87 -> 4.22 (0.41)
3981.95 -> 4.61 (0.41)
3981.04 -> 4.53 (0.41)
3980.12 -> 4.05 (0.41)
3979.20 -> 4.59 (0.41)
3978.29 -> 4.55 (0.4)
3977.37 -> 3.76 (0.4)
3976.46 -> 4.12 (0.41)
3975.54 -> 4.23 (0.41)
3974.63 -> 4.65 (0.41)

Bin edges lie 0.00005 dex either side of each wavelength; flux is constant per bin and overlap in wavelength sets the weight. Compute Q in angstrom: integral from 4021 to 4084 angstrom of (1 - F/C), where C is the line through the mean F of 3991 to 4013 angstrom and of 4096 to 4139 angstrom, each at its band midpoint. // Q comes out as 7.9 angstrom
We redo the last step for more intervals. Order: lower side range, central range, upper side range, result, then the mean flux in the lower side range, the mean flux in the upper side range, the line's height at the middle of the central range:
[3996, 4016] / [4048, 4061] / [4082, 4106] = 1.13 angstrom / 4.55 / 7.14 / 5.98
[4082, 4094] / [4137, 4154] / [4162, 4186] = -3.33 angstrom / 6.71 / 5.26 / 5.74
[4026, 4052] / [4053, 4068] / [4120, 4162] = 0.30 angstrom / 5.13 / 7.4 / 5.61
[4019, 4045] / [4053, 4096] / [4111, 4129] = 5.78 angstrom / 4.92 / 9.44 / 7.1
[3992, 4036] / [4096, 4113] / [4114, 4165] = -3.32 angstrom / 4.65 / 7.53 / 6.73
